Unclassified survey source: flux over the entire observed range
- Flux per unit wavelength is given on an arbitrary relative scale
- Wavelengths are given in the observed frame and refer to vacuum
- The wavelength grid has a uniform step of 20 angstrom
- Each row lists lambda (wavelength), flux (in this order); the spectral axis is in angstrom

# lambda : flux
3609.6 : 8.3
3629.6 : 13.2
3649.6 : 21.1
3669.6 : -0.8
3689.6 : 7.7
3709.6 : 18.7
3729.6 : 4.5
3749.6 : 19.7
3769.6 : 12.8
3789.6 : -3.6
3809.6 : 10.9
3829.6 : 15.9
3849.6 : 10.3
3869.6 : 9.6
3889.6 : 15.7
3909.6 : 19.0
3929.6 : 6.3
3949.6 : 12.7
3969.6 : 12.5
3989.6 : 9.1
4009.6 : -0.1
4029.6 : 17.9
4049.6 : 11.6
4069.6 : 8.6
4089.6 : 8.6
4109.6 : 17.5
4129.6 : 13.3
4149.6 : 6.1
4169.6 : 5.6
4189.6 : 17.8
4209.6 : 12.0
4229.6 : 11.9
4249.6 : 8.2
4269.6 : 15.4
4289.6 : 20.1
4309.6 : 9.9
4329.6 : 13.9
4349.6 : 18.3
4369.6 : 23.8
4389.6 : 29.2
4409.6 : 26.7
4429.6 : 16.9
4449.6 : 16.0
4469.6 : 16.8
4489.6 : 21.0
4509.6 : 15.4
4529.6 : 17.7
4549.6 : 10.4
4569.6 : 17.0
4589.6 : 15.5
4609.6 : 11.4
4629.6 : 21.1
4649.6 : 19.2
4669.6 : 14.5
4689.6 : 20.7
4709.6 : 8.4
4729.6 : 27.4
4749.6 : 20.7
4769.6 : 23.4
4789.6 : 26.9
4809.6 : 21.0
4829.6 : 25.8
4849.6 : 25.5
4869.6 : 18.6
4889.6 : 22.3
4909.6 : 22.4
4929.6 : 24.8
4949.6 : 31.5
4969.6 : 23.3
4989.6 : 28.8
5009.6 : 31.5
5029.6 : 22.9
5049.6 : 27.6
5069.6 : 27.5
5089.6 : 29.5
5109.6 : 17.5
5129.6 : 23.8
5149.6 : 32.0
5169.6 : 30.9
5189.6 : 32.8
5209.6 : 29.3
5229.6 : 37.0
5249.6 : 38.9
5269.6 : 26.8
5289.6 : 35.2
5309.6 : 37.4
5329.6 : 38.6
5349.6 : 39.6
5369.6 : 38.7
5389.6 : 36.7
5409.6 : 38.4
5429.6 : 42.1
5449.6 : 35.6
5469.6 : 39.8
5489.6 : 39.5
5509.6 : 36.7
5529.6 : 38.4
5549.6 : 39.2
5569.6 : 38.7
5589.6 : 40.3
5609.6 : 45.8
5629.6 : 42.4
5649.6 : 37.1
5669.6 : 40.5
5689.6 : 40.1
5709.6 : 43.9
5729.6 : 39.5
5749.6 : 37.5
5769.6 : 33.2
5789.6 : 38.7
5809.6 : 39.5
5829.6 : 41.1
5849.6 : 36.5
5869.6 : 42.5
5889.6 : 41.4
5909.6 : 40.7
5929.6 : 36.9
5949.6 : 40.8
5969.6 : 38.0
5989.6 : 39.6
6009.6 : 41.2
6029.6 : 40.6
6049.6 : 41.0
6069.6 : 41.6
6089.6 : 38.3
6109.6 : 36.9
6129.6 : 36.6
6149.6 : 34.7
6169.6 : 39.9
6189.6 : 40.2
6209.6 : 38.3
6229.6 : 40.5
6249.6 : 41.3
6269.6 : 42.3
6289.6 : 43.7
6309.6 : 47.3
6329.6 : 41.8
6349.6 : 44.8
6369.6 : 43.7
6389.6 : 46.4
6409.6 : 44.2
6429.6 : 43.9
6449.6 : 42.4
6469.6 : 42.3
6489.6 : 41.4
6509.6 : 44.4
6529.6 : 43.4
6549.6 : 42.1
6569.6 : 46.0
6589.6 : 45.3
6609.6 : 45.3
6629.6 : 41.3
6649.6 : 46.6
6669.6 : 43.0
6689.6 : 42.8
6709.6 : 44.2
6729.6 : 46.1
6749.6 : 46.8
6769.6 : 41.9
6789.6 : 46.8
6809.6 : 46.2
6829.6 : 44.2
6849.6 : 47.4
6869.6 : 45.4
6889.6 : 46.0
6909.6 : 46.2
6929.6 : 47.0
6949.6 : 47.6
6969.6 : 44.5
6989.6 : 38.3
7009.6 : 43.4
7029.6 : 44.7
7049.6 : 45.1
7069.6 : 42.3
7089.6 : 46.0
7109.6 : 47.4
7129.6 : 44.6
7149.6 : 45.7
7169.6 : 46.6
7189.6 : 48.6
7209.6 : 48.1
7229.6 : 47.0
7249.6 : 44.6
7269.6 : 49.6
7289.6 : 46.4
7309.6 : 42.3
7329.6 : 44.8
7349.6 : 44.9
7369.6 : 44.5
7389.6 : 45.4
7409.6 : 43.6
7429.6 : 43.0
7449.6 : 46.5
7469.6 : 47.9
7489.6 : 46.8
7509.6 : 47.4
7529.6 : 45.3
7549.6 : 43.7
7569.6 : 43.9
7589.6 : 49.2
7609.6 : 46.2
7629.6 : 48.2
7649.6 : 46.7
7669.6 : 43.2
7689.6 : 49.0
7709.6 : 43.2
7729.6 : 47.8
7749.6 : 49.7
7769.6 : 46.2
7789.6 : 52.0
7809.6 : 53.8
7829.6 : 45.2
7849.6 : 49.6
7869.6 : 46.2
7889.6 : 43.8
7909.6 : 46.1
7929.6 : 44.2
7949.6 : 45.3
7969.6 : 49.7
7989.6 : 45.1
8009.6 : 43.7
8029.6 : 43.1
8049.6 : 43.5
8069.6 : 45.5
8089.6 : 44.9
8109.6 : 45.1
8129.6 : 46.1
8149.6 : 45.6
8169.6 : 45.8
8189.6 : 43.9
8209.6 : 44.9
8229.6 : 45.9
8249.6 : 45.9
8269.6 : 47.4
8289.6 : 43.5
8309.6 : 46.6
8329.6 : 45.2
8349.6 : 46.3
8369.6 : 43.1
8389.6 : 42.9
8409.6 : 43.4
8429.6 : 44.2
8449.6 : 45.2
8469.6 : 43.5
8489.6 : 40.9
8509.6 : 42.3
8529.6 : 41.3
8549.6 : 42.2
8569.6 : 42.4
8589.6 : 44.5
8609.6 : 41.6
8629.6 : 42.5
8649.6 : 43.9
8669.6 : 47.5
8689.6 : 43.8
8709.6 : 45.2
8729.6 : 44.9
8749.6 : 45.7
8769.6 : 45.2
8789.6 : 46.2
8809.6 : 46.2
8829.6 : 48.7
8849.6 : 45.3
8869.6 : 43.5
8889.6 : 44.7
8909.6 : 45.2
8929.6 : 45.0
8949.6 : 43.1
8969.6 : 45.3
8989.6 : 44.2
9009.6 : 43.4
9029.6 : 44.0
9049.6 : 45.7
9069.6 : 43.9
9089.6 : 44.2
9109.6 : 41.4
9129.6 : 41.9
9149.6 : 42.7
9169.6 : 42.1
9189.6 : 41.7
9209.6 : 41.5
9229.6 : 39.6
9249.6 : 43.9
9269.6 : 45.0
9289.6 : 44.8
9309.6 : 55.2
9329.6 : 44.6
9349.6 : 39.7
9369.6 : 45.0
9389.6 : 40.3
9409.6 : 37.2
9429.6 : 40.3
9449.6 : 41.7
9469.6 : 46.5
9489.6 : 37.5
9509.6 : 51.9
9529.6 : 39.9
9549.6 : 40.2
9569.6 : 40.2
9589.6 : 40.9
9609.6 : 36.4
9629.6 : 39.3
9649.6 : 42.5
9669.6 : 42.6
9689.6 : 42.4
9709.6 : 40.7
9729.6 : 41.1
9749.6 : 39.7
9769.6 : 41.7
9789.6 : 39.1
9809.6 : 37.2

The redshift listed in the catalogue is 0.19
